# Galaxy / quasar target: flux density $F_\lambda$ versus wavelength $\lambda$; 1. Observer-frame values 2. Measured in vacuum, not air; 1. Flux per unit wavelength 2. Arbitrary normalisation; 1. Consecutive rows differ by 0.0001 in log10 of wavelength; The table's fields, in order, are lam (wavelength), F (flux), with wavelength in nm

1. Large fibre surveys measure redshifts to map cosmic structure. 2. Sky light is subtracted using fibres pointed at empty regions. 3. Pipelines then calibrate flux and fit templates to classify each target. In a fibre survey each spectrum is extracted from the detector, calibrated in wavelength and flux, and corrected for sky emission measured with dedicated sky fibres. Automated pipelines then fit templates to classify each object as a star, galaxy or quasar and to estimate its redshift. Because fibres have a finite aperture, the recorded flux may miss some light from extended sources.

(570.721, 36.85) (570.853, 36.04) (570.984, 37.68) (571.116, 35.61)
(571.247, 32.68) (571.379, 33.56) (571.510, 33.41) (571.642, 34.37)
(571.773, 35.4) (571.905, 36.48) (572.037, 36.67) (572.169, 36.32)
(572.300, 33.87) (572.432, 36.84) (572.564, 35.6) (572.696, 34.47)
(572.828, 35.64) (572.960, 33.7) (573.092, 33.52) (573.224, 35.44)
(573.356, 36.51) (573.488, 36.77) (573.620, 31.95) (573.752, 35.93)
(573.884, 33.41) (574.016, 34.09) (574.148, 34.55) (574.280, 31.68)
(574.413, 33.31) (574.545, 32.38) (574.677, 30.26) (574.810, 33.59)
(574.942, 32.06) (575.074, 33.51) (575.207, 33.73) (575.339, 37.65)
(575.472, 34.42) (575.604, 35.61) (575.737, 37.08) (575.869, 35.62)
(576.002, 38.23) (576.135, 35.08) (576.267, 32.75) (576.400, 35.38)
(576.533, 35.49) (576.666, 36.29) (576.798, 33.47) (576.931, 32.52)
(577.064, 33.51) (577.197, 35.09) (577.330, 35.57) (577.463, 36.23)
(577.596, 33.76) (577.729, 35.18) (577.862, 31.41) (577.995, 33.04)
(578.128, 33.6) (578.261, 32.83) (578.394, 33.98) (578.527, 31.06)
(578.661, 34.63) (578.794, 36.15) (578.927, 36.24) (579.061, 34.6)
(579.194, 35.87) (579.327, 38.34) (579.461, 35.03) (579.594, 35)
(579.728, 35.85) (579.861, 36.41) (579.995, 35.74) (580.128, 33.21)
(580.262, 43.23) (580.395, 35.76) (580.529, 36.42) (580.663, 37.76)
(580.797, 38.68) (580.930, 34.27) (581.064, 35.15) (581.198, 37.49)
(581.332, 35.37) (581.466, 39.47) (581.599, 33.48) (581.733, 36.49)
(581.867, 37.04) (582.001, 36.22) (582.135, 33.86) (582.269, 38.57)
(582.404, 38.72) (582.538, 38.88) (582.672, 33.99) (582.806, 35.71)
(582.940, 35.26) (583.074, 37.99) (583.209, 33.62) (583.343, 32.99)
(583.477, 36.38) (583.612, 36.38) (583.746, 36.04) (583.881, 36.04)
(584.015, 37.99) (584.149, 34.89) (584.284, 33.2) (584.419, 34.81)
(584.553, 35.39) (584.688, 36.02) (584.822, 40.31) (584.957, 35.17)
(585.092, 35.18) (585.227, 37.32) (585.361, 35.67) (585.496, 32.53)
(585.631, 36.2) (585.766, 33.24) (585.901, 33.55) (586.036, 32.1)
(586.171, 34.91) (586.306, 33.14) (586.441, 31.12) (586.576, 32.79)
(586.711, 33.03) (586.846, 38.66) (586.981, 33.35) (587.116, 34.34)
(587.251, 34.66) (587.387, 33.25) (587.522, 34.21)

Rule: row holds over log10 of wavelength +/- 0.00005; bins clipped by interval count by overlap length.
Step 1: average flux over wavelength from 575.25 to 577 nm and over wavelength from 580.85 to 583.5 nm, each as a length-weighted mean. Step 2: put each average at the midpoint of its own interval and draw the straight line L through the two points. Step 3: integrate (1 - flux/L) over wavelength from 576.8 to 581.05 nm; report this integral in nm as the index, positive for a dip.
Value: 0.061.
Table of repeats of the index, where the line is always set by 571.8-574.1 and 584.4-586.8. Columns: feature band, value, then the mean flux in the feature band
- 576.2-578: 0.03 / 34.3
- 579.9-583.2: -0.17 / 36.6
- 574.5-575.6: 0.05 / 33.6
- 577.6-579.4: 0.03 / 34.4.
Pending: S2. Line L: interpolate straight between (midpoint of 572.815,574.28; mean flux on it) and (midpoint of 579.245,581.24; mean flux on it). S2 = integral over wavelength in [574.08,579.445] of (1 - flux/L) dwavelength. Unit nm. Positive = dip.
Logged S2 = 0.165 nm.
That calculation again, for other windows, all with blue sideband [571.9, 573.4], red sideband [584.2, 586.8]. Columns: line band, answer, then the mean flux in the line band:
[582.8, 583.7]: -0.02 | 35.5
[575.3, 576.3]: -0.02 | 35.9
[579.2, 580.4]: -0.06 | 36.5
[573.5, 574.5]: 0.04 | 33.7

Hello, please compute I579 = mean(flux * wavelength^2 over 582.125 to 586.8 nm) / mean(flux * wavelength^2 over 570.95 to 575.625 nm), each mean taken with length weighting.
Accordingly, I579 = 1.1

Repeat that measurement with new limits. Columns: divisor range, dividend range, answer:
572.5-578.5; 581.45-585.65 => 1.08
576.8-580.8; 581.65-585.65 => 1.04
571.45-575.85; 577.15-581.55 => 1.05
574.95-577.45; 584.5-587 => 1.03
